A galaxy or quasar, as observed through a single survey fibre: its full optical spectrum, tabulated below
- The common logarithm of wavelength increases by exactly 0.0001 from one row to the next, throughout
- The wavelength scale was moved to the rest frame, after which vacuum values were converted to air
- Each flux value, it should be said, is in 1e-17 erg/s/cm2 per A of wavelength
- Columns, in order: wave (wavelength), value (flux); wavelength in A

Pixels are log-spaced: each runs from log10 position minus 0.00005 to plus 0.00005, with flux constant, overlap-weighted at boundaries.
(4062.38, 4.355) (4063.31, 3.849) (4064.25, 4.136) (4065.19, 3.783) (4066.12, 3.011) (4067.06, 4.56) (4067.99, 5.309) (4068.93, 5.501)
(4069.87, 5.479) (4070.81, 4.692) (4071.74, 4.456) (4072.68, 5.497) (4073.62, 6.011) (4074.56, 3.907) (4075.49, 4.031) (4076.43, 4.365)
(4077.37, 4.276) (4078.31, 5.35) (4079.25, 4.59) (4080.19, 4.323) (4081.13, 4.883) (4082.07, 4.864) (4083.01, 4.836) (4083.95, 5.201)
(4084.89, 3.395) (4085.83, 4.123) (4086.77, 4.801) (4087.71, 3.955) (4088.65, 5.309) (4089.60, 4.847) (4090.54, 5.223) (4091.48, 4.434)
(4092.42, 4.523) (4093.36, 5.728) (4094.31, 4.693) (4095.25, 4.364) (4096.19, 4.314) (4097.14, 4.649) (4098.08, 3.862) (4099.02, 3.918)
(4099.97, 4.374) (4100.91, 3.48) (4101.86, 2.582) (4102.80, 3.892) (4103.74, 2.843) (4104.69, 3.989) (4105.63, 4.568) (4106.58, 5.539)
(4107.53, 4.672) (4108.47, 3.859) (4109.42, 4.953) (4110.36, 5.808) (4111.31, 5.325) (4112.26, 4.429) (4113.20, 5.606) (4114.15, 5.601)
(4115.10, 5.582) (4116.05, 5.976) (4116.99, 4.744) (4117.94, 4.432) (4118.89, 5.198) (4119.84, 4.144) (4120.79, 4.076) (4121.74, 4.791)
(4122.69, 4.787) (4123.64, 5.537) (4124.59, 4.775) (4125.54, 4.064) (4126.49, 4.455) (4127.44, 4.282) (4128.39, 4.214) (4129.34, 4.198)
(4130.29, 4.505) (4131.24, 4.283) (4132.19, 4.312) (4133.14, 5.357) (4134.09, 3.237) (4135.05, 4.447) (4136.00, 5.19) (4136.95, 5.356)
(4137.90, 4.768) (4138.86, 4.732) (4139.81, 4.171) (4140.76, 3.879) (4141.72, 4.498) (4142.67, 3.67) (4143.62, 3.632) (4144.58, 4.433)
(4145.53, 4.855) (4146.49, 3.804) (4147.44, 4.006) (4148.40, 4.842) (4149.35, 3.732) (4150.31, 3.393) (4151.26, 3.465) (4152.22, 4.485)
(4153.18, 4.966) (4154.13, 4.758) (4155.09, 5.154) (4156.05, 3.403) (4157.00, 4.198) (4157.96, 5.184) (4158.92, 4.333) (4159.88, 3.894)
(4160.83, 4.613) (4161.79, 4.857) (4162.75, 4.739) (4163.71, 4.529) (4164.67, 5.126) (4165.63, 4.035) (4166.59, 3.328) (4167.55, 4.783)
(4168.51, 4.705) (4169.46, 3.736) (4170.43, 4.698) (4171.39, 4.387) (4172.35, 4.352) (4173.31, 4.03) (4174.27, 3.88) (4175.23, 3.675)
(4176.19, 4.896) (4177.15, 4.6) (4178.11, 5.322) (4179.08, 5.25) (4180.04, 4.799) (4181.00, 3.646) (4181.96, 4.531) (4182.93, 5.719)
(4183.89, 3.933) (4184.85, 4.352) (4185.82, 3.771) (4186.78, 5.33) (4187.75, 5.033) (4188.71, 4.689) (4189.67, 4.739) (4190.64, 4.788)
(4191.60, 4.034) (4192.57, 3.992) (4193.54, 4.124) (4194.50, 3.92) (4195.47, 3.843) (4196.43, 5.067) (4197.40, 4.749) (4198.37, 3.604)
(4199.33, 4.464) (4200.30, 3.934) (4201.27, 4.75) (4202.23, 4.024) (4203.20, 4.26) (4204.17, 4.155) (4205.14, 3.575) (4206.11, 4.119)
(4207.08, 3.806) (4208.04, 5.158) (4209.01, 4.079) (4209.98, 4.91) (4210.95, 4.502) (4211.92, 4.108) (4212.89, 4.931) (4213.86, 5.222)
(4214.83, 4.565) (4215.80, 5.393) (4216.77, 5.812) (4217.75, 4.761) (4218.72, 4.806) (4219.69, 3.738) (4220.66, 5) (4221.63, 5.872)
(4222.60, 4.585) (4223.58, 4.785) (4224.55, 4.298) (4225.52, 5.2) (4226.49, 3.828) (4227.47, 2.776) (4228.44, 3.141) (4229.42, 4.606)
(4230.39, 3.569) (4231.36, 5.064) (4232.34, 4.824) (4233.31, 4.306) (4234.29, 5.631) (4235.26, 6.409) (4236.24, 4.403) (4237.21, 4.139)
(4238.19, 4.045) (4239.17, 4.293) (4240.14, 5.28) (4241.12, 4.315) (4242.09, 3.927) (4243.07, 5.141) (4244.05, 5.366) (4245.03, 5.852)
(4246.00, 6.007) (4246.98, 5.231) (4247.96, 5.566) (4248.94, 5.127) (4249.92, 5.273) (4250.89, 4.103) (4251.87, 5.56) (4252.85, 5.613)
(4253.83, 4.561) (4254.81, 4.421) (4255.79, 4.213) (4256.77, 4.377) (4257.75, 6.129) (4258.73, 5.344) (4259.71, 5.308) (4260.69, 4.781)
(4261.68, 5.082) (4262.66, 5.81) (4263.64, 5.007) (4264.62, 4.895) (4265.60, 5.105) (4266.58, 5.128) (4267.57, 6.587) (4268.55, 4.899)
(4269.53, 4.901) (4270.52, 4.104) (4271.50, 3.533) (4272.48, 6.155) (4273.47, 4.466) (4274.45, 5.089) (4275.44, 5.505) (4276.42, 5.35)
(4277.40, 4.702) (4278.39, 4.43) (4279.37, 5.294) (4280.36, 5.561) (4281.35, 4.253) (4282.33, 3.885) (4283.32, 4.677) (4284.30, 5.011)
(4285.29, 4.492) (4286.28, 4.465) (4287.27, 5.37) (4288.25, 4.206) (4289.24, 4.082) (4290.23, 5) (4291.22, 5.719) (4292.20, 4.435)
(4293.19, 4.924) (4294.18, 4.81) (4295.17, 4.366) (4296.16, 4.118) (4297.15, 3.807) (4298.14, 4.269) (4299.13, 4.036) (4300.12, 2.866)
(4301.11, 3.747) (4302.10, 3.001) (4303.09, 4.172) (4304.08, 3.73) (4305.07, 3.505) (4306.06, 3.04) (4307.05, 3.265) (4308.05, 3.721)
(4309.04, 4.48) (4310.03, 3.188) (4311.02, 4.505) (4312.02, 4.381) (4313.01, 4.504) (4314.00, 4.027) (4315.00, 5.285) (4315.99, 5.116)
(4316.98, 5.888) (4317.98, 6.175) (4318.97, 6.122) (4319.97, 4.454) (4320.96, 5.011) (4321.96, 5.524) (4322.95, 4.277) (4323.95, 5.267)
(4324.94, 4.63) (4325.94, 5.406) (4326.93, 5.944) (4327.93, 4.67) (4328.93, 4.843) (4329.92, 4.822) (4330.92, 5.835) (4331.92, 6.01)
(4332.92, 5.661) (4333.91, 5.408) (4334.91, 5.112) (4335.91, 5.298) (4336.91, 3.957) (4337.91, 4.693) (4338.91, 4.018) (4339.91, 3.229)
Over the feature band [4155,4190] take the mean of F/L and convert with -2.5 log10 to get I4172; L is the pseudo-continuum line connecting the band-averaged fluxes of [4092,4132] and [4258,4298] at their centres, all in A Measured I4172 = 0.04 mag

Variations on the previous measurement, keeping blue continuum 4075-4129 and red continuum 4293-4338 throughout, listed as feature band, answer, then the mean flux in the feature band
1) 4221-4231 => 0.08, 4.29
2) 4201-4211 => 0.08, 4.29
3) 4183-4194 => 0.03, 4.48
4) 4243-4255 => -0.14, 5.24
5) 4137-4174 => 0.06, 4.33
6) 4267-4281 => -0.10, 5.03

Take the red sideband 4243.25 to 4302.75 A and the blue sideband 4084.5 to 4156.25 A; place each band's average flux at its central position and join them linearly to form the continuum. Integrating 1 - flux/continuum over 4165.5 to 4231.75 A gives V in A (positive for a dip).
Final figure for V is 3.16 A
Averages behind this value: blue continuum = 4.48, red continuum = 4.83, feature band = 4.44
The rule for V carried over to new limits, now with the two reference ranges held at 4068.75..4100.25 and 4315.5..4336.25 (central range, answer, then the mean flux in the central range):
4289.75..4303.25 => 2.6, 4.23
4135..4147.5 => 1.1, 4.4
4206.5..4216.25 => 0.7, 4.66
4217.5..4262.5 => 2.4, 4.81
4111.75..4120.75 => -0.5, 5.03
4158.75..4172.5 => 1.3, 4.41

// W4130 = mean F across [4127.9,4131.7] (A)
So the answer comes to 4.3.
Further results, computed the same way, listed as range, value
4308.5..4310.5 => 3.85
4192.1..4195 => 4.01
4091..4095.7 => 4.75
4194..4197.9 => 4.39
